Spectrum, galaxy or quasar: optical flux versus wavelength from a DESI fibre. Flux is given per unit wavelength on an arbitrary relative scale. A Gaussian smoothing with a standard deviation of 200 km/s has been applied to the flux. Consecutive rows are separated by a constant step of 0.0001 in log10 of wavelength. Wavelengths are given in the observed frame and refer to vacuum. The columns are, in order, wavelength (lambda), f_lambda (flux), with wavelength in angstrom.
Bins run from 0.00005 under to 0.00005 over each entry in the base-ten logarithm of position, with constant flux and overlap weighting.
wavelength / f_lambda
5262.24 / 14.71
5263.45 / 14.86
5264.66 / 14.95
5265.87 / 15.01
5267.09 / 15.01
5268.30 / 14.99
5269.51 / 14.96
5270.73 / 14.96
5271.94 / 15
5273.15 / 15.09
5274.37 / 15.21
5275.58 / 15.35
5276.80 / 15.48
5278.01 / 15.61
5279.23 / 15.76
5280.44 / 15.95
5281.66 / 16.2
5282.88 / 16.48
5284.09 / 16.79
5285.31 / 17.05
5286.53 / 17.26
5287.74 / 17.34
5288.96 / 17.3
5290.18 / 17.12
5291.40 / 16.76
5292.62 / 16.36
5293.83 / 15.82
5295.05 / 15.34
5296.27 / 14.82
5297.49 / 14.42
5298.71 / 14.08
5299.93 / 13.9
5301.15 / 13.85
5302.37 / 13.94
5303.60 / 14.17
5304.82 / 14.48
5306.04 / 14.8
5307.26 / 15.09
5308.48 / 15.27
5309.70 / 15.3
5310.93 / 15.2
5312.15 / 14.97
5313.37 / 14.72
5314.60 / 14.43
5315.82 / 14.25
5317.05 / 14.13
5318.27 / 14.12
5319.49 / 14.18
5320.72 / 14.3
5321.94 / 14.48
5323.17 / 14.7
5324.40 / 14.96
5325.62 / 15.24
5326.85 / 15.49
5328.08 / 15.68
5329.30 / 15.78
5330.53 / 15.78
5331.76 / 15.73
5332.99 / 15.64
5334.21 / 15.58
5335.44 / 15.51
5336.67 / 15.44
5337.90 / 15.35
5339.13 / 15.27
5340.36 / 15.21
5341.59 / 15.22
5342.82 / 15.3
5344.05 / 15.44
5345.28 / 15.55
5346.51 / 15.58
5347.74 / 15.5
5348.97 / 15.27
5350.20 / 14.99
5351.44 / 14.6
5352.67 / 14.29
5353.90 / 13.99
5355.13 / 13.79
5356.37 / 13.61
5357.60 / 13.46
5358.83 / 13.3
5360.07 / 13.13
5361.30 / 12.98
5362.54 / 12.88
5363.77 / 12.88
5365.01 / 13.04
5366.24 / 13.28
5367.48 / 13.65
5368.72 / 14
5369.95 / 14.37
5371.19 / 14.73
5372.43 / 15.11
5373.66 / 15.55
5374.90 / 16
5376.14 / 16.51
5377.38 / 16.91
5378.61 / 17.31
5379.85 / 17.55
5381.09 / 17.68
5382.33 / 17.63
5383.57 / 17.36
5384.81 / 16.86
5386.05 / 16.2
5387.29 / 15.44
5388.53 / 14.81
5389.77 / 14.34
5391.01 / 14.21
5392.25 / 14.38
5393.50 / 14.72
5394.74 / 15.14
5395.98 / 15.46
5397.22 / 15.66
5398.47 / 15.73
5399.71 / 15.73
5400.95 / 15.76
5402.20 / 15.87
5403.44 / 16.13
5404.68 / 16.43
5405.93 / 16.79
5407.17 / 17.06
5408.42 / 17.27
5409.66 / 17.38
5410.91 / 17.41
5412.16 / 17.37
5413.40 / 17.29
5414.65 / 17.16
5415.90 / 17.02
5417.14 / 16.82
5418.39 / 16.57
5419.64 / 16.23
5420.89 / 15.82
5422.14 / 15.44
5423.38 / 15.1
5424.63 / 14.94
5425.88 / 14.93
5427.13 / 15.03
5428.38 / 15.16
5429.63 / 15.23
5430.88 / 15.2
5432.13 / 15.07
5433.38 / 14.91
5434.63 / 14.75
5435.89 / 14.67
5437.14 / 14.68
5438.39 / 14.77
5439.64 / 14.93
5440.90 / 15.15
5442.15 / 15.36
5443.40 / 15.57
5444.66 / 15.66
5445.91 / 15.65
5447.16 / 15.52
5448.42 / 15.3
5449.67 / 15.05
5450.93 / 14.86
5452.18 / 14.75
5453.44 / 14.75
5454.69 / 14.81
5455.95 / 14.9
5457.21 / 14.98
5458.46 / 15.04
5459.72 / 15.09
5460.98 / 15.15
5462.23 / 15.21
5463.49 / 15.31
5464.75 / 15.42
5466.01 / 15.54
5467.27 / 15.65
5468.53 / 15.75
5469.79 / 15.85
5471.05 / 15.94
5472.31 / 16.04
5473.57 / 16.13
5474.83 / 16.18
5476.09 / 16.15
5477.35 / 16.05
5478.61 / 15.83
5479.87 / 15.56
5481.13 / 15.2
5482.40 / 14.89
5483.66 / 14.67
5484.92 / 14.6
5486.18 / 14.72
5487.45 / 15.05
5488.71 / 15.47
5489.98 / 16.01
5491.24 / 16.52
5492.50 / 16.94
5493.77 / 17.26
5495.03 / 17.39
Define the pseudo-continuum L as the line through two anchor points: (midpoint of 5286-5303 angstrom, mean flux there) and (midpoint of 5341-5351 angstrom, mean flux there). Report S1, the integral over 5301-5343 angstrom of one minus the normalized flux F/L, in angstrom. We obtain 1.3 angstrom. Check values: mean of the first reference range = 15.6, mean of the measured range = 15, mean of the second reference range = 15.3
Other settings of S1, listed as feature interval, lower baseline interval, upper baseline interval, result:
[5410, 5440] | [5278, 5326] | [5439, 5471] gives -0.88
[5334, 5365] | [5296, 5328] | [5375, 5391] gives 2.07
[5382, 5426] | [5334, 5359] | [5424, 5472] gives -2.99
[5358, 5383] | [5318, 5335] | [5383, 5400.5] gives 0.69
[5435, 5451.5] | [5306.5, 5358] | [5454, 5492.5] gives 0.23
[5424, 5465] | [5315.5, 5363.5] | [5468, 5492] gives 0.85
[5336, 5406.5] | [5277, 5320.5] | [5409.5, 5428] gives 3.32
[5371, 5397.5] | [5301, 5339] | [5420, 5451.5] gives -1.50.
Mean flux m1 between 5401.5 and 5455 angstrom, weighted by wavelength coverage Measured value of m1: 15.7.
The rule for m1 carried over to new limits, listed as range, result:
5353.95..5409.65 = 15.3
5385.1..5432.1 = 15.9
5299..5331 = 14.7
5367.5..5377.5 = 15.2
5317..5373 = 14.6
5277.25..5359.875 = 15.2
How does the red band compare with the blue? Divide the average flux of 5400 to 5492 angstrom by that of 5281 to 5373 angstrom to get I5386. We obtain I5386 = 1.05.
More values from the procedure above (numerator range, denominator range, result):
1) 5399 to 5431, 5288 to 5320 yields 1.08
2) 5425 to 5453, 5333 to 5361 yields 1.02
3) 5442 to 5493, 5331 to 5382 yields 1.03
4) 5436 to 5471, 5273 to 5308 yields 0.98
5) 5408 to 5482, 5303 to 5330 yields 1.05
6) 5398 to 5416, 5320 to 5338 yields 1.09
